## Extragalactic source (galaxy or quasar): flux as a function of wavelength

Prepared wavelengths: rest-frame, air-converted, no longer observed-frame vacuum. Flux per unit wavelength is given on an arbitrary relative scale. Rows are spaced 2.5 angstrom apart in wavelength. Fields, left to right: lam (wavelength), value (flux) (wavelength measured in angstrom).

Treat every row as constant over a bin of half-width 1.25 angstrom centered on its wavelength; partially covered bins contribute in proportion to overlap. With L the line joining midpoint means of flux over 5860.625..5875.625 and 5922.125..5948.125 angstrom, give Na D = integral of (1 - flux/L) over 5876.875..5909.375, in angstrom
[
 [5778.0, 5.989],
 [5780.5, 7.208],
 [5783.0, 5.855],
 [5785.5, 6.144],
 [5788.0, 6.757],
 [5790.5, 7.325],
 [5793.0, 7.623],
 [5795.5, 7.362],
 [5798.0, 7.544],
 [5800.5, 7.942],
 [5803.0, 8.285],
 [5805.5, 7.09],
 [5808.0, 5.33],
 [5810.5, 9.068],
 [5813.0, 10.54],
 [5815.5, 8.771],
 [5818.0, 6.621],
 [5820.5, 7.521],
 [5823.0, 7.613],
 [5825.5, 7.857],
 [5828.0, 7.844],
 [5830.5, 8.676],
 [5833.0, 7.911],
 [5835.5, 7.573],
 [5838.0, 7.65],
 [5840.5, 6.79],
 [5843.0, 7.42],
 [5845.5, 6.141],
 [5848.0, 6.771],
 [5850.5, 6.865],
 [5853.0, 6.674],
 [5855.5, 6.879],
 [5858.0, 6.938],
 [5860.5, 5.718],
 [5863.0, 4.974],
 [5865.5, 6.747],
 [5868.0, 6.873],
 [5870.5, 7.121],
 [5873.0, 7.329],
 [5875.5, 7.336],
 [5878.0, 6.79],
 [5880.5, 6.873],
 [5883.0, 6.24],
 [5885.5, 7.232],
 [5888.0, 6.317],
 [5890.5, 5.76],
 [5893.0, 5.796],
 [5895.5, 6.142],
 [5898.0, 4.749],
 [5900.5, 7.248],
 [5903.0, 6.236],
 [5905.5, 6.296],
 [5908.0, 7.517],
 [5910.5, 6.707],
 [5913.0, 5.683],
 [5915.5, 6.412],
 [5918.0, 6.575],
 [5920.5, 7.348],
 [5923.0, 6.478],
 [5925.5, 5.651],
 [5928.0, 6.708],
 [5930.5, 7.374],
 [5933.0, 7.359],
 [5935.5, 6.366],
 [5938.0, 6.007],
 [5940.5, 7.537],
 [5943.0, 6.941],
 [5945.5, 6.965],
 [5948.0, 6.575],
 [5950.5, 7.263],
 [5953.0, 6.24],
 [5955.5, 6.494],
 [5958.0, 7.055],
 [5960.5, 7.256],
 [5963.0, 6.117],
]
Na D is 1.25 angstrom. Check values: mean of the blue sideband 6.61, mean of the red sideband 6.73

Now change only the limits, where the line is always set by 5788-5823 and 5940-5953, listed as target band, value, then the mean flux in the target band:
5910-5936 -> 1.7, 6.61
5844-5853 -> 1.0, 6.63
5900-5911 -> 0.6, 6.78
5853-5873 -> 2.4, 6.53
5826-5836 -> -0.6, 8.02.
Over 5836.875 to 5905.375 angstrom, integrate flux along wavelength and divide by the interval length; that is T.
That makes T 6.57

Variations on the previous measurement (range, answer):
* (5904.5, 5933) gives 6.65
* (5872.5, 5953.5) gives 6.6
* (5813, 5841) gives 7.86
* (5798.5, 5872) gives 7.32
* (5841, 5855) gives 6.78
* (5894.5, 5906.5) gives 6.13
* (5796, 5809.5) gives 7.28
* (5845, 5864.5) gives 6.38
